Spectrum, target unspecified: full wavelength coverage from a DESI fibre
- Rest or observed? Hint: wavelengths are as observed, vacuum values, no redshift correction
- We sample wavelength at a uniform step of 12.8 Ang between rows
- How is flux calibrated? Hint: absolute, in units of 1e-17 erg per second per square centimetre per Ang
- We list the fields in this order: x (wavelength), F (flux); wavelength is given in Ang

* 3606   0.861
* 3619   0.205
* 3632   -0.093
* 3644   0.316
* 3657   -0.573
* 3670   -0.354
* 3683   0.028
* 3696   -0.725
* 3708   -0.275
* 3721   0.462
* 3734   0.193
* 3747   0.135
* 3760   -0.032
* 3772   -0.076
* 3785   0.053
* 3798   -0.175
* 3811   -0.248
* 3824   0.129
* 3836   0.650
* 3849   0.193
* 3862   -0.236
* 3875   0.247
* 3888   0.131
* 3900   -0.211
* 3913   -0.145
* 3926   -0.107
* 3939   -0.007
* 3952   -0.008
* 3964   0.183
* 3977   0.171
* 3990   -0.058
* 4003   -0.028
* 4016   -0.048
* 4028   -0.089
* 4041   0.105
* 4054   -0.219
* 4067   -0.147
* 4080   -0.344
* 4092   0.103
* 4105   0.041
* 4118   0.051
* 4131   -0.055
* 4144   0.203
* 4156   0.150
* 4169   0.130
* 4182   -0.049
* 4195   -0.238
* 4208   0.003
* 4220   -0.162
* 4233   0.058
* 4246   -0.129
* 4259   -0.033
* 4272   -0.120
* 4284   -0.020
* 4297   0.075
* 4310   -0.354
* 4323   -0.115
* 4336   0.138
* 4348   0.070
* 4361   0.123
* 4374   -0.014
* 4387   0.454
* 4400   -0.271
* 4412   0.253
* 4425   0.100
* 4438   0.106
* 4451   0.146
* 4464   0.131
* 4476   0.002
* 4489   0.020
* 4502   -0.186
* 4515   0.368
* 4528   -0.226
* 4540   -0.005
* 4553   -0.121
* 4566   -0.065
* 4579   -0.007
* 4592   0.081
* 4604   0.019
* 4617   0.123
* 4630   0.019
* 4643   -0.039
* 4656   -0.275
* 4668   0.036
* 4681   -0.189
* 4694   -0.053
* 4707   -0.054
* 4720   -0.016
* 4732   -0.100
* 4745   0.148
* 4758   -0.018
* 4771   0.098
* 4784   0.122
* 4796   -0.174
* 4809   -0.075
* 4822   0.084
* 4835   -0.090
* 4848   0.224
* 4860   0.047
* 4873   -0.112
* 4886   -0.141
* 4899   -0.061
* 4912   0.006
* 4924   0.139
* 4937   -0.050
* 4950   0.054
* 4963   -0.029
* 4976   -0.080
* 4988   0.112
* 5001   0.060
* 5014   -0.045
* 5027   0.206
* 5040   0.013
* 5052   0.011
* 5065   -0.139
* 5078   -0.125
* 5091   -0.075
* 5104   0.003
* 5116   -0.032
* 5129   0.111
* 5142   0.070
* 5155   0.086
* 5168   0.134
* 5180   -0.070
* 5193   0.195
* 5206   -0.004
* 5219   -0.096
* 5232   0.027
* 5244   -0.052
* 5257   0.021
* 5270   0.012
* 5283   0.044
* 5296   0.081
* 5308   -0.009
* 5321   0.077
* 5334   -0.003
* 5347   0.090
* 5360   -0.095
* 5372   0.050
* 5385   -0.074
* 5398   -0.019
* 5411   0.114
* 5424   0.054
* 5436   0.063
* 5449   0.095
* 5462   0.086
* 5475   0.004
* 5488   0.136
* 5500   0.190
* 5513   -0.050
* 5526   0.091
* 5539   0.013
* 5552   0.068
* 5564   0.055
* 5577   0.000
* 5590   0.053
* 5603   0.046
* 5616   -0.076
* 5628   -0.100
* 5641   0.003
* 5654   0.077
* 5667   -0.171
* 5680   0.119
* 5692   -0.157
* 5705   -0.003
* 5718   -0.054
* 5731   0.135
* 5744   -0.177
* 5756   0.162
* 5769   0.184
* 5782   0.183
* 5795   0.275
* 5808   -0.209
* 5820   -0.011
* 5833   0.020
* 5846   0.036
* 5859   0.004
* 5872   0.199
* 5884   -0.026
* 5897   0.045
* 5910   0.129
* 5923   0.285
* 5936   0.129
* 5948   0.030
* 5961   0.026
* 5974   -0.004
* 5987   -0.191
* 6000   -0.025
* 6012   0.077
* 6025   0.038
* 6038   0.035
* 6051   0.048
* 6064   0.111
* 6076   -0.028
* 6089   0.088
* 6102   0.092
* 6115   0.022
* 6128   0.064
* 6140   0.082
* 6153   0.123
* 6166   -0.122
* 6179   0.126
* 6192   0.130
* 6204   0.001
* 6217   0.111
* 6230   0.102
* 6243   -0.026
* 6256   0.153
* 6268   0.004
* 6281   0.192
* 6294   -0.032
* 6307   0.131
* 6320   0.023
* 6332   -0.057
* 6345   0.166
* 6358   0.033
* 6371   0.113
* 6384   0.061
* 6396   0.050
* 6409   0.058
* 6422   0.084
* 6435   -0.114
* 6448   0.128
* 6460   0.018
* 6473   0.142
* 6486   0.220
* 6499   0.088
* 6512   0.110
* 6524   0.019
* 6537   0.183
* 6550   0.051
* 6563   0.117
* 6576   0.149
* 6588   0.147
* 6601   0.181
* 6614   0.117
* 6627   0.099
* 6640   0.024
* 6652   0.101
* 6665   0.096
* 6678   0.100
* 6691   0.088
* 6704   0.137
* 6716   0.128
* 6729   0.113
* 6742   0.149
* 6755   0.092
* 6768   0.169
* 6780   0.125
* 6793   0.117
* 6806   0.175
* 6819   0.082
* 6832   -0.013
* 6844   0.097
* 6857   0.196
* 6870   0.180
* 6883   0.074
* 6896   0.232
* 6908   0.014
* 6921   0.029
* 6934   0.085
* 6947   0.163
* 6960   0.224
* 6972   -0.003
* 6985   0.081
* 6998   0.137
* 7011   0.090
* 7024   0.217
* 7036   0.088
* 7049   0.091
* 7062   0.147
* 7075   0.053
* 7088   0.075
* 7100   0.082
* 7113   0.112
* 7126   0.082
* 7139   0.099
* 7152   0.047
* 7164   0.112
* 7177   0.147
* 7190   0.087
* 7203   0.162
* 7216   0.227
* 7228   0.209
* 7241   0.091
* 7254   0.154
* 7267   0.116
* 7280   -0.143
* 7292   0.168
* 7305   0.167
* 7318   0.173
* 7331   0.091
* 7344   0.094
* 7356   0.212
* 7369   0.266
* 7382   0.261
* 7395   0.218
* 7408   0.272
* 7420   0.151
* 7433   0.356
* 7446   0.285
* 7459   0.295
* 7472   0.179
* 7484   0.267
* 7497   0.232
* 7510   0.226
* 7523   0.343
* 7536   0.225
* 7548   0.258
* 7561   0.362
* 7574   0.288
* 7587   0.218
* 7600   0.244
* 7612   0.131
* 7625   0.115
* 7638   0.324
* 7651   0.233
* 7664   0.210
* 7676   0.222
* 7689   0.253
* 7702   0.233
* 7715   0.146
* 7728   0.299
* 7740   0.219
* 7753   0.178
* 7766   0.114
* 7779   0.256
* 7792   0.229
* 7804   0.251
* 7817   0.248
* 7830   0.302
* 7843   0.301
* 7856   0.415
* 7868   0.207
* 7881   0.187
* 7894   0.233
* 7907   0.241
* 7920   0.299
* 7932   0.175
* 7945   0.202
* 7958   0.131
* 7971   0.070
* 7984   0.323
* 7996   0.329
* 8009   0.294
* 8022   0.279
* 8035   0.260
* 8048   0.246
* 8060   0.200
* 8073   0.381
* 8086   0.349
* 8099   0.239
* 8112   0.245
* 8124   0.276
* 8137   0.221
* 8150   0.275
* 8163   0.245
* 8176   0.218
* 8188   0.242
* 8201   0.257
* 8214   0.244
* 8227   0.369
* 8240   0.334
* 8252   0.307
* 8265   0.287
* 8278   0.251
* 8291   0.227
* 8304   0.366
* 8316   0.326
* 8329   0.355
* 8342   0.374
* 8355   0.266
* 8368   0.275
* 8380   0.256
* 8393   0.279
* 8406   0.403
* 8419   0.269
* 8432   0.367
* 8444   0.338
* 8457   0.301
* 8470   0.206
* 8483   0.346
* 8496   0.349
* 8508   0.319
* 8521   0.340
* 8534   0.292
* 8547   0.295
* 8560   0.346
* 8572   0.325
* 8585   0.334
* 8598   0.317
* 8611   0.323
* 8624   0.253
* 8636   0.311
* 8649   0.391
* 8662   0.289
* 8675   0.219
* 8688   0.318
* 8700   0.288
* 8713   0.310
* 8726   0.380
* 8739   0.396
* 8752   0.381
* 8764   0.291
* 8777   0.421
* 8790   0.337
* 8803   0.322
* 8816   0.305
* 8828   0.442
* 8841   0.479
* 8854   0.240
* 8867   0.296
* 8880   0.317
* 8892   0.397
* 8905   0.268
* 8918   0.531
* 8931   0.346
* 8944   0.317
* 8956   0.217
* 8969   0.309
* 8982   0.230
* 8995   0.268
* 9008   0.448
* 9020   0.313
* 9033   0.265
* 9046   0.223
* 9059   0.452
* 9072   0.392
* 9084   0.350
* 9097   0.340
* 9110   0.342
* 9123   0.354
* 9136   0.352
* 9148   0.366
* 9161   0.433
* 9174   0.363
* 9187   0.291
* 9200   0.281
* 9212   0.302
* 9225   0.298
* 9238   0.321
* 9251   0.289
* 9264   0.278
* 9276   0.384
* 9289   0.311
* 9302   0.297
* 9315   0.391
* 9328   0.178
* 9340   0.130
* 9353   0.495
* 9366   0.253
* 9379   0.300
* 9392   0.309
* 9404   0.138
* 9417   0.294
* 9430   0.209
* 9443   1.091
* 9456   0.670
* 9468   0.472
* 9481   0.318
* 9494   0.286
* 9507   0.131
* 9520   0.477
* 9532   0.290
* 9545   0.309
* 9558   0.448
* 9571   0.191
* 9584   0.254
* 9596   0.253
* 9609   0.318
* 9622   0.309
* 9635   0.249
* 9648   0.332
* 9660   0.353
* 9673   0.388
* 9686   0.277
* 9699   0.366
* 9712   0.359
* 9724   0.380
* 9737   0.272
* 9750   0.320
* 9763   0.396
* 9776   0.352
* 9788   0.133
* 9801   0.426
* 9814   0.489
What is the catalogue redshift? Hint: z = 0.849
